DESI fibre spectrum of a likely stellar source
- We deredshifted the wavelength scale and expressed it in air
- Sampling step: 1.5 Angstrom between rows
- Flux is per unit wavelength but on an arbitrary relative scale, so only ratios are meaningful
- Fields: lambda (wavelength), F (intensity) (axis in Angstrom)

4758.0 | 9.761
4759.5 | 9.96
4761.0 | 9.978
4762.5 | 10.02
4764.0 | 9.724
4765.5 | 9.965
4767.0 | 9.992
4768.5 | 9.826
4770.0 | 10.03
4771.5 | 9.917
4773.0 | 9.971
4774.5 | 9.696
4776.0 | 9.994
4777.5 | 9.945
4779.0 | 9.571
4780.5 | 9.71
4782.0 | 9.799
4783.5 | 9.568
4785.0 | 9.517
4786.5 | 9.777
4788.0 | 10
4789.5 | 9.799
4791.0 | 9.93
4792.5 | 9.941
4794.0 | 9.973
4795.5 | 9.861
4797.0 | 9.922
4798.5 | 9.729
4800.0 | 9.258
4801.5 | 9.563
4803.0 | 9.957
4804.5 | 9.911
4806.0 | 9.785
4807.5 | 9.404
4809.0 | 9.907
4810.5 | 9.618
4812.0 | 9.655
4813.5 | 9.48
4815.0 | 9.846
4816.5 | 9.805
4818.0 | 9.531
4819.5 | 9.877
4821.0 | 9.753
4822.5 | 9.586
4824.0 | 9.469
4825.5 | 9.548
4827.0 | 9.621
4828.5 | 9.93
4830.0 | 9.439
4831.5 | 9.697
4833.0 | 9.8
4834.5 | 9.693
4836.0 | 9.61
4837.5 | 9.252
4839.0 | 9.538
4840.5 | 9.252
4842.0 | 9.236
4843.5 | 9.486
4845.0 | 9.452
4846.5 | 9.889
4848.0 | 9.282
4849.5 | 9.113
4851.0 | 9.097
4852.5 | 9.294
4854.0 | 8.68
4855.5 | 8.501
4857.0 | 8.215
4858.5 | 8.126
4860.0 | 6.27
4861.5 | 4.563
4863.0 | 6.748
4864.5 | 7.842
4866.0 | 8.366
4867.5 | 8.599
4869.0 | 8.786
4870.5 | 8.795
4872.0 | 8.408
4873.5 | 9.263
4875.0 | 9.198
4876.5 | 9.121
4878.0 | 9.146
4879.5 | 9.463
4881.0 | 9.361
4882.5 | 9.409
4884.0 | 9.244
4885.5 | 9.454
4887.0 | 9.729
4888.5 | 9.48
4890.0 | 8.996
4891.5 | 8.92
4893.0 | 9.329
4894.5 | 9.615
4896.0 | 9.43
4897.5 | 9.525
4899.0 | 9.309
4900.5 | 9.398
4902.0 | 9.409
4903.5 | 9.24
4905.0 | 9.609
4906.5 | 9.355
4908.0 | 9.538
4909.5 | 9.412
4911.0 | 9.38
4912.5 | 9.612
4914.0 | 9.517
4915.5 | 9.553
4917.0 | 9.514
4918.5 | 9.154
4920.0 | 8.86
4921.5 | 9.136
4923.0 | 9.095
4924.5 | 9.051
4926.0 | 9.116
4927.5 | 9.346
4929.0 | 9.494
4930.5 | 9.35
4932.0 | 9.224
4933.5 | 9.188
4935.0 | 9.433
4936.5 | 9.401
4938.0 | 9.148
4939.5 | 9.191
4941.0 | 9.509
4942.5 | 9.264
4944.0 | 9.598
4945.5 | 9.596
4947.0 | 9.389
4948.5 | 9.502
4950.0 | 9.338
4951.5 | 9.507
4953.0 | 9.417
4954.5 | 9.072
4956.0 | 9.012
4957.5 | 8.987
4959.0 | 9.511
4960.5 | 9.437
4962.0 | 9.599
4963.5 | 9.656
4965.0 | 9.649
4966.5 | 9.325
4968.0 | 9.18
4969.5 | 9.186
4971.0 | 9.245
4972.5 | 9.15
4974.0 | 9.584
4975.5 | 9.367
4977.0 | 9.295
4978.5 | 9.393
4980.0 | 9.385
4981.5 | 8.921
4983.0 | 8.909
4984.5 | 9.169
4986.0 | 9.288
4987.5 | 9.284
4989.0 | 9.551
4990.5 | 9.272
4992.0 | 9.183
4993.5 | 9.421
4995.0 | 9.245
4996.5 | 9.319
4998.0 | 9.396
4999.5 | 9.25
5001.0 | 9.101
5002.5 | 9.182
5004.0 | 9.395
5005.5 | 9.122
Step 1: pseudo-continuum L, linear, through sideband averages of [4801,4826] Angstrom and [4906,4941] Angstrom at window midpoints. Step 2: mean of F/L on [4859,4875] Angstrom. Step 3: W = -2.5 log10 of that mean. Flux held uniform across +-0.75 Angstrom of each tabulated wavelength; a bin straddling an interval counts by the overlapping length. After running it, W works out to 0.21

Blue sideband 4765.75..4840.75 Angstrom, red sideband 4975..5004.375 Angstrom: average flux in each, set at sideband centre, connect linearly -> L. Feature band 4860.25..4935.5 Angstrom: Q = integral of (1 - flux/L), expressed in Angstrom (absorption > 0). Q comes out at 3.40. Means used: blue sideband 9.73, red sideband 9.26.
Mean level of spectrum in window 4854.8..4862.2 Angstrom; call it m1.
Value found 7.14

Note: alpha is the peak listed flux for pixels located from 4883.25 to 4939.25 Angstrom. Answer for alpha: 9.729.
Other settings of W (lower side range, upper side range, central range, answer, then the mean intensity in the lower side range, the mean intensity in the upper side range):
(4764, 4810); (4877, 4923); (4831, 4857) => 0.03 mag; 9.8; 9.36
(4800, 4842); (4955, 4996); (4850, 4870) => 0.20 mag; 9.63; 9.3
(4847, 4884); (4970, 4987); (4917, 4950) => -0.04 mag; 8.51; 9.25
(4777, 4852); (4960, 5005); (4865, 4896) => 0.04 mag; 9.65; 9.31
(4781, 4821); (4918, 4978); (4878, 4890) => 0.01 mag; 9.75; 9.32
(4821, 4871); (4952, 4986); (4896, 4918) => -0.04 mag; 8.89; 9.29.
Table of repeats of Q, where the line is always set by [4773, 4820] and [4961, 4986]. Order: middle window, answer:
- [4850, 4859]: 0.9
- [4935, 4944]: 0.1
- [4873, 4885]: 0.3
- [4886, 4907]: 0.3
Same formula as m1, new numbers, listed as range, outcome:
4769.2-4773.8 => 9.97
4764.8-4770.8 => 9.95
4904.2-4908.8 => 9.5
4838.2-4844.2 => 9.38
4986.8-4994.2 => 9.34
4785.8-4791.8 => 9.88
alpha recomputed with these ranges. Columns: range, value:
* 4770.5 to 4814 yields 10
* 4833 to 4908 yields 9.889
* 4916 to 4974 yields 9.656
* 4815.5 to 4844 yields 9.93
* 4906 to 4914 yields 9.612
